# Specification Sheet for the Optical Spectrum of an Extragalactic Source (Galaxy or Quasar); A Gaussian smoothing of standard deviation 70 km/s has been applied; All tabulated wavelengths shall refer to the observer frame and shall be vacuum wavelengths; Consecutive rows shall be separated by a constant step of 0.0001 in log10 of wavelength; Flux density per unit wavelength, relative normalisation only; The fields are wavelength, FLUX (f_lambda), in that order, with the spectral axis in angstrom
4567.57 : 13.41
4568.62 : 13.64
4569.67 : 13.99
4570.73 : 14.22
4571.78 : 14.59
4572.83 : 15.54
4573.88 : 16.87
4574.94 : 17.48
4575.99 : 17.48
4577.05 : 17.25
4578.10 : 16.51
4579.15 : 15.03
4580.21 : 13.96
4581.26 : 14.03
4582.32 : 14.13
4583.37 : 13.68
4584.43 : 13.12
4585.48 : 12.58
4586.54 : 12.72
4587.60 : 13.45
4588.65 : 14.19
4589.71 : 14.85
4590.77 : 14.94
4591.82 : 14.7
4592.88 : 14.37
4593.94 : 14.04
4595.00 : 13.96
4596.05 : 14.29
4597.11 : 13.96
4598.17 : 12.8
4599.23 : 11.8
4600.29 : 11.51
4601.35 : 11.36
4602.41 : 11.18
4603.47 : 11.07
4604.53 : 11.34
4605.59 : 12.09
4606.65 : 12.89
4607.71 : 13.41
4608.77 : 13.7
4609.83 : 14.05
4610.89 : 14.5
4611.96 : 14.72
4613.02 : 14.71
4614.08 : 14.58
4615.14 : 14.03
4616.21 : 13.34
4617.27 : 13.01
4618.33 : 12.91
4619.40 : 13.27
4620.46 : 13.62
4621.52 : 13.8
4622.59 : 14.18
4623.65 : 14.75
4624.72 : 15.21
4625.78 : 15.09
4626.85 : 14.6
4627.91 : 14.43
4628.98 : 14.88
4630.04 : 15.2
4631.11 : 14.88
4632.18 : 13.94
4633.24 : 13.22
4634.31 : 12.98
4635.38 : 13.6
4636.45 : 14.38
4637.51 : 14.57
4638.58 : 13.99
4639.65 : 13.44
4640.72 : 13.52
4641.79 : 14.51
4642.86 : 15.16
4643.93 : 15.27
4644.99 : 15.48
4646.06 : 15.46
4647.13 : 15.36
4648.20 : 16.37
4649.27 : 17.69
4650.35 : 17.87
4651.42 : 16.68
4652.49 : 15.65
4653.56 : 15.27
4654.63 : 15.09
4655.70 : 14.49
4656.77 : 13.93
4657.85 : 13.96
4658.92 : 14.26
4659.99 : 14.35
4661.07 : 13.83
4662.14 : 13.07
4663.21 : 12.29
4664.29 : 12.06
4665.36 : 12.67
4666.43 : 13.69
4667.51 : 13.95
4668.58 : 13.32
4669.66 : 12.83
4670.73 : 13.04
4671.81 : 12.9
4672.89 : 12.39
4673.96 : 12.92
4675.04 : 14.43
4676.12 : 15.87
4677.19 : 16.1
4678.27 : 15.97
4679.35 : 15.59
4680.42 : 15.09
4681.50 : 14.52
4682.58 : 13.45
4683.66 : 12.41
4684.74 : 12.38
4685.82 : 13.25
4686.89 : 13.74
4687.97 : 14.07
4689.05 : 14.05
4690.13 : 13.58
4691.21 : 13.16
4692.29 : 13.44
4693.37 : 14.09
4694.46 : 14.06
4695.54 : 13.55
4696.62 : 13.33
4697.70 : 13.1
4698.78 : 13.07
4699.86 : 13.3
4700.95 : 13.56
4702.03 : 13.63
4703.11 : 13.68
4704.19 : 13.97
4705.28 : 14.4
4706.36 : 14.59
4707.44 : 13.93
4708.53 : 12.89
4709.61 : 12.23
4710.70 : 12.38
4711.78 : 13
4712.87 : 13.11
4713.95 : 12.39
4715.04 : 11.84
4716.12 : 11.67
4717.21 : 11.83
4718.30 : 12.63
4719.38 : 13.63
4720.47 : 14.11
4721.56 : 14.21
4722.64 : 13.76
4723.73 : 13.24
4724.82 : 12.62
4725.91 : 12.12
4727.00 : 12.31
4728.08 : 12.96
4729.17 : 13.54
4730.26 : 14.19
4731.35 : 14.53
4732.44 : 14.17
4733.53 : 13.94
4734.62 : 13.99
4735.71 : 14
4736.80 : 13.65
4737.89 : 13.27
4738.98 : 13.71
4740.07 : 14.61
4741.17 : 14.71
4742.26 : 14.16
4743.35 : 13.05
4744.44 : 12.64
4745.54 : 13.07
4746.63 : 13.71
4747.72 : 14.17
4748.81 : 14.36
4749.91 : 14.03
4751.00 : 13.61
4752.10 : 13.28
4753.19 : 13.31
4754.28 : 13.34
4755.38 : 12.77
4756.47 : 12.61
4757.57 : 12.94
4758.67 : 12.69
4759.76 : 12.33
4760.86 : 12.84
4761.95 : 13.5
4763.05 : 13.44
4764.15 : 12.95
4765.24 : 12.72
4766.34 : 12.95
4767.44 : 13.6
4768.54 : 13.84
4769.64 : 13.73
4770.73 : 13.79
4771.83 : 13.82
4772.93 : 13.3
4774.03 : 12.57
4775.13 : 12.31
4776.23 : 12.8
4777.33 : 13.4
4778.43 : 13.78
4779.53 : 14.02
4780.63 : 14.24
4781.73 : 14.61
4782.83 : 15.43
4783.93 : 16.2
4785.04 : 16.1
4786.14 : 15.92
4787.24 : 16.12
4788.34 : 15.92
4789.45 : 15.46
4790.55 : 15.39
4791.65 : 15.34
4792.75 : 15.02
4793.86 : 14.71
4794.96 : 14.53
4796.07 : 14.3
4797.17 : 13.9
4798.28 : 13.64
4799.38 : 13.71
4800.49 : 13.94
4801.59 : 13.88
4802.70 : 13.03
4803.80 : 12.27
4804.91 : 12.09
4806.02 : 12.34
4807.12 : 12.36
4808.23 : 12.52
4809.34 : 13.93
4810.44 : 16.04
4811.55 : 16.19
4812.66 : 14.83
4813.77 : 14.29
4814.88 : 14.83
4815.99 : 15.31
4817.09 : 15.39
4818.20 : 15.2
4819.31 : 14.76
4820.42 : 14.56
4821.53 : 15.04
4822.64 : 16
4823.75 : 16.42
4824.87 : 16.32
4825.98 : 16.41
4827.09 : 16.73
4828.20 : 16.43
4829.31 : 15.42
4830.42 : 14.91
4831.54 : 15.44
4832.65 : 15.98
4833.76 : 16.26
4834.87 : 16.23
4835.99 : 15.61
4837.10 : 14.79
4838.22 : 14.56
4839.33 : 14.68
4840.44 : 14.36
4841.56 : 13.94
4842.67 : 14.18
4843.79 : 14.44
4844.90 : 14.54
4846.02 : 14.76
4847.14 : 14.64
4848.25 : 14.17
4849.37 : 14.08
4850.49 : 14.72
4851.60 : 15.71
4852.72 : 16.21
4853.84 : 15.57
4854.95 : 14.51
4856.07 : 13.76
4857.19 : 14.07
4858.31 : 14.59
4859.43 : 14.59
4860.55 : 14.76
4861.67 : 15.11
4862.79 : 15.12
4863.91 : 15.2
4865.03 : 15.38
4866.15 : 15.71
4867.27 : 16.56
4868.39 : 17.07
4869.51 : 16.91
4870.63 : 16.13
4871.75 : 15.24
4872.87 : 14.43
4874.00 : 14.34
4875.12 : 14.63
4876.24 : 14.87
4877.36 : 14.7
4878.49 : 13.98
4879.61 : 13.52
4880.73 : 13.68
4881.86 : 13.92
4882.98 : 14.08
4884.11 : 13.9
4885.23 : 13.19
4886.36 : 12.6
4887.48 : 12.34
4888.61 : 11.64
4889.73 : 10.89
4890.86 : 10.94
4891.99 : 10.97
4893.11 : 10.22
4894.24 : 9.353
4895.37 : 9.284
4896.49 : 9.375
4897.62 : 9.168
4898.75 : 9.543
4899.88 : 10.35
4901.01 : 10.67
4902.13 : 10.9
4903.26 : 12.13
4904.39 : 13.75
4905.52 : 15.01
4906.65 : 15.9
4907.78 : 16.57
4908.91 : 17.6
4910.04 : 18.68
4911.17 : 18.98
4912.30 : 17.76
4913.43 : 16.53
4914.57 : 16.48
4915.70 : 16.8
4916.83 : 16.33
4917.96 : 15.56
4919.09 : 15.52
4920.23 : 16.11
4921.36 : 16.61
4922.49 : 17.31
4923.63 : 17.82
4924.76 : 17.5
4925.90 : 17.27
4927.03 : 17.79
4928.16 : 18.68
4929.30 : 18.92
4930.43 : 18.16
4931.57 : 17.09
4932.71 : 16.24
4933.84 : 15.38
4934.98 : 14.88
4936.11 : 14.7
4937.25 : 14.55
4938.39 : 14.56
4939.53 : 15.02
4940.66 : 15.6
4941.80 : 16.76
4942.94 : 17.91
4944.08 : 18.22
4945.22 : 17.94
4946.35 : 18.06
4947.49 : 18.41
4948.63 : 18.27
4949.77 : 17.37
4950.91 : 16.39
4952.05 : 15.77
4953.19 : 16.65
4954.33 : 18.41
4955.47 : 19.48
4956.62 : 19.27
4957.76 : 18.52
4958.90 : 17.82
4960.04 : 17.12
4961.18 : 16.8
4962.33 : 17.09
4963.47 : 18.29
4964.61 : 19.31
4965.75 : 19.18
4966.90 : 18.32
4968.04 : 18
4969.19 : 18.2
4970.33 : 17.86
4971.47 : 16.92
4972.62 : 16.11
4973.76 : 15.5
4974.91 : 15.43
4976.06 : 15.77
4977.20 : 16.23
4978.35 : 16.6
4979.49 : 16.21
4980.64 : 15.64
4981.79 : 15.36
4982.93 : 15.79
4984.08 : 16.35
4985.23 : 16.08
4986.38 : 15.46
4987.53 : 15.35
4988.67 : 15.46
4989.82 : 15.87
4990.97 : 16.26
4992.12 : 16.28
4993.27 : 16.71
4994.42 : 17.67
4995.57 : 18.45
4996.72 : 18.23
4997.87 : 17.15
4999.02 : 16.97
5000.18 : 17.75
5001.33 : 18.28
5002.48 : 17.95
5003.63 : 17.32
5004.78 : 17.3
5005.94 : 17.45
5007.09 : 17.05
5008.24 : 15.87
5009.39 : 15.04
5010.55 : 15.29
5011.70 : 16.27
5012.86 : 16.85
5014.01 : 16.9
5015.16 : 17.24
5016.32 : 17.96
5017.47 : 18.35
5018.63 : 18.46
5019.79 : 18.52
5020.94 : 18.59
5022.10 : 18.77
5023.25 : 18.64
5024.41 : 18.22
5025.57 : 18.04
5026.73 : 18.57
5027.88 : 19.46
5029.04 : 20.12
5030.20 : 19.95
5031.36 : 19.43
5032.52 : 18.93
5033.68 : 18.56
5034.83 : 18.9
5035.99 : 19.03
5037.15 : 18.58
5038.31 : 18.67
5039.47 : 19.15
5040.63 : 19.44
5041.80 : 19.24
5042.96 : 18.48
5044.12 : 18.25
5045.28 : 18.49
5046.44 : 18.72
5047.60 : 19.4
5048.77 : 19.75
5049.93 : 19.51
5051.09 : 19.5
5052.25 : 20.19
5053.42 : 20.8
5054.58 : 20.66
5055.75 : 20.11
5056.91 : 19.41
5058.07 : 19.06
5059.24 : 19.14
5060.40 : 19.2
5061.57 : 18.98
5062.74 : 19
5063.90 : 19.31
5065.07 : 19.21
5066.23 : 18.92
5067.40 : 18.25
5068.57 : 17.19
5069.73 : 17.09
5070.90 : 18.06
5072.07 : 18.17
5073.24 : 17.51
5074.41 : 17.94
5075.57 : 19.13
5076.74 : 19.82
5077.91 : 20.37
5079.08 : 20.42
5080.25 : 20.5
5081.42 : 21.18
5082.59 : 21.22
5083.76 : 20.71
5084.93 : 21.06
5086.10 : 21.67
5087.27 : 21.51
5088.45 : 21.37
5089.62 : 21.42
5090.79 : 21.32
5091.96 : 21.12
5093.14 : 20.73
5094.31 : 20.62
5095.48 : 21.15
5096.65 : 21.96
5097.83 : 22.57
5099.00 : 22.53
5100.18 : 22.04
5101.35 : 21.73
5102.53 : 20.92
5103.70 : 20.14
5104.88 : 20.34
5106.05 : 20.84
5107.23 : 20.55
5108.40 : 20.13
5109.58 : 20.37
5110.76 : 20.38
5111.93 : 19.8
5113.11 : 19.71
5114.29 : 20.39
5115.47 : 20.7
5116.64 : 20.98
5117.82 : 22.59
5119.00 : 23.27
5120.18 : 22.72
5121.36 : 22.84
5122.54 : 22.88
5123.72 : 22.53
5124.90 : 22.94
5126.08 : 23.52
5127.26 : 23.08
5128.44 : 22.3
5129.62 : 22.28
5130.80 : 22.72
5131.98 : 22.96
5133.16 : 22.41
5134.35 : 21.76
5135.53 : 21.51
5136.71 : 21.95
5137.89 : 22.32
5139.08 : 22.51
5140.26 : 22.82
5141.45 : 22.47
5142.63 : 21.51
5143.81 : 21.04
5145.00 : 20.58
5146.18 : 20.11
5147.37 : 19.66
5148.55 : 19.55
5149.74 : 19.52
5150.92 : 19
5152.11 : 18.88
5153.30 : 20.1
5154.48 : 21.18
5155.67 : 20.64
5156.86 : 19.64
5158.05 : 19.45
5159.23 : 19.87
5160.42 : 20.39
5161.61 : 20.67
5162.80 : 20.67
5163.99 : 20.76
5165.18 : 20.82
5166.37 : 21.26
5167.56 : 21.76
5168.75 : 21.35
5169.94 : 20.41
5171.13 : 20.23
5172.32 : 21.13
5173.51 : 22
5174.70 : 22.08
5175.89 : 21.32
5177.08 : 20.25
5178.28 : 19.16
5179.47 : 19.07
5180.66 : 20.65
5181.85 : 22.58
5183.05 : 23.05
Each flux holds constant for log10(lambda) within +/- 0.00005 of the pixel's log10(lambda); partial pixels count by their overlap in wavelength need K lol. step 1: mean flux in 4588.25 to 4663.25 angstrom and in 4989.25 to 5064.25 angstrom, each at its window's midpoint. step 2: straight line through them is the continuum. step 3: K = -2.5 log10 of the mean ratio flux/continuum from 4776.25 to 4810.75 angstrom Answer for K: 0.11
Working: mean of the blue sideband 14.1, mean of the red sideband 18.3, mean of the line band 14.3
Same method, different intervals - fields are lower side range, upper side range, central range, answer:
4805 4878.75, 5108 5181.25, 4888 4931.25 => 0.13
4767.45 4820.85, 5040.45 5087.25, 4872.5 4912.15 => 0.23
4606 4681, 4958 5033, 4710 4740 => 0.14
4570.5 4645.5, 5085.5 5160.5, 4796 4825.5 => 0.18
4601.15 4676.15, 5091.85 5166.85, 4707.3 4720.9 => 0.19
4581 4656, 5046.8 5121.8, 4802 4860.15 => 0.14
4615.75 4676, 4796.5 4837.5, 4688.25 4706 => 0.06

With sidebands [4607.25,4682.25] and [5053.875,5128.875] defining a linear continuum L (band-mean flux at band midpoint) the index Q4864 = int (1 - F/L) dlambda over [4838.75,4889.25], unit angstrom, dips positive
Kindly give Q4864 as 8.2 angstrom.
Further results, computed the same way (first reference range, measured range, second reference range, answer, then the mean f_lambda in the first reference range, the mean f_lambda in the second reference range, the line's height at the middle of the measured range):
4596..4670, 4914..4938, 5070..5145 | 2.4 angstrom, 14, 21.2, 18.5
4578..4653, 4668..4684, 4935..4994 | 0.5 angstrom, 14.1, 16.8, 14.6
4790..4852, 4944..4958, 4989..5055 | -0.8 angstrom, 14.7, 18.2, 17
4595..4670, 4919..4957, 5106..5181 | 2.6 angstrom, 14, 21.1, 18.3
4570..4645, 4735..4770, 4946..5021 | 4.2 angstrom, 14.1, 17.1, 15.2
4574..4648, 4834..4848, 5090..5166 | 2.0 angstrom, 14.1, 21.2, 17.3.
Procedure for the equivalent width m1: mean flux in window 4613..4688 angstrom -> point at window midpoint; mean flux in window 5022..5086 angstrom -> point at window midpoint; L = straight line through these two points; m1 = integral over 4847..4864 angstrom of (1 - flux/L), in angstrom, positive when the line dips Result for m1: 2.0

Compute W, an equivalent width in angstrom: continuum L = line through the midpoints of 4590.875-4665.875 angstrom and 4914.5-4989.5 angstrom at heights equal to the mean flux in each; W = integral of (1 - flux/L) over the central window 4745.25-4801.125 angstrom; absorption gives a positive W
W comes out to 5.1 angstrom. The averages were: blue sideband 14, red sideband 16.9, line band 13.9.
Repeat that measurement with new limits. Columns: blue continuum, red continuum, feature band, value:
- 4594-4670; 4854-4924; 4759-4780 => 1.3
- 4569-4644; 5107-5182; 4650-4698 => 3.0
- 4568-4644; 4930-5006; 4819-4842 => 0.5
